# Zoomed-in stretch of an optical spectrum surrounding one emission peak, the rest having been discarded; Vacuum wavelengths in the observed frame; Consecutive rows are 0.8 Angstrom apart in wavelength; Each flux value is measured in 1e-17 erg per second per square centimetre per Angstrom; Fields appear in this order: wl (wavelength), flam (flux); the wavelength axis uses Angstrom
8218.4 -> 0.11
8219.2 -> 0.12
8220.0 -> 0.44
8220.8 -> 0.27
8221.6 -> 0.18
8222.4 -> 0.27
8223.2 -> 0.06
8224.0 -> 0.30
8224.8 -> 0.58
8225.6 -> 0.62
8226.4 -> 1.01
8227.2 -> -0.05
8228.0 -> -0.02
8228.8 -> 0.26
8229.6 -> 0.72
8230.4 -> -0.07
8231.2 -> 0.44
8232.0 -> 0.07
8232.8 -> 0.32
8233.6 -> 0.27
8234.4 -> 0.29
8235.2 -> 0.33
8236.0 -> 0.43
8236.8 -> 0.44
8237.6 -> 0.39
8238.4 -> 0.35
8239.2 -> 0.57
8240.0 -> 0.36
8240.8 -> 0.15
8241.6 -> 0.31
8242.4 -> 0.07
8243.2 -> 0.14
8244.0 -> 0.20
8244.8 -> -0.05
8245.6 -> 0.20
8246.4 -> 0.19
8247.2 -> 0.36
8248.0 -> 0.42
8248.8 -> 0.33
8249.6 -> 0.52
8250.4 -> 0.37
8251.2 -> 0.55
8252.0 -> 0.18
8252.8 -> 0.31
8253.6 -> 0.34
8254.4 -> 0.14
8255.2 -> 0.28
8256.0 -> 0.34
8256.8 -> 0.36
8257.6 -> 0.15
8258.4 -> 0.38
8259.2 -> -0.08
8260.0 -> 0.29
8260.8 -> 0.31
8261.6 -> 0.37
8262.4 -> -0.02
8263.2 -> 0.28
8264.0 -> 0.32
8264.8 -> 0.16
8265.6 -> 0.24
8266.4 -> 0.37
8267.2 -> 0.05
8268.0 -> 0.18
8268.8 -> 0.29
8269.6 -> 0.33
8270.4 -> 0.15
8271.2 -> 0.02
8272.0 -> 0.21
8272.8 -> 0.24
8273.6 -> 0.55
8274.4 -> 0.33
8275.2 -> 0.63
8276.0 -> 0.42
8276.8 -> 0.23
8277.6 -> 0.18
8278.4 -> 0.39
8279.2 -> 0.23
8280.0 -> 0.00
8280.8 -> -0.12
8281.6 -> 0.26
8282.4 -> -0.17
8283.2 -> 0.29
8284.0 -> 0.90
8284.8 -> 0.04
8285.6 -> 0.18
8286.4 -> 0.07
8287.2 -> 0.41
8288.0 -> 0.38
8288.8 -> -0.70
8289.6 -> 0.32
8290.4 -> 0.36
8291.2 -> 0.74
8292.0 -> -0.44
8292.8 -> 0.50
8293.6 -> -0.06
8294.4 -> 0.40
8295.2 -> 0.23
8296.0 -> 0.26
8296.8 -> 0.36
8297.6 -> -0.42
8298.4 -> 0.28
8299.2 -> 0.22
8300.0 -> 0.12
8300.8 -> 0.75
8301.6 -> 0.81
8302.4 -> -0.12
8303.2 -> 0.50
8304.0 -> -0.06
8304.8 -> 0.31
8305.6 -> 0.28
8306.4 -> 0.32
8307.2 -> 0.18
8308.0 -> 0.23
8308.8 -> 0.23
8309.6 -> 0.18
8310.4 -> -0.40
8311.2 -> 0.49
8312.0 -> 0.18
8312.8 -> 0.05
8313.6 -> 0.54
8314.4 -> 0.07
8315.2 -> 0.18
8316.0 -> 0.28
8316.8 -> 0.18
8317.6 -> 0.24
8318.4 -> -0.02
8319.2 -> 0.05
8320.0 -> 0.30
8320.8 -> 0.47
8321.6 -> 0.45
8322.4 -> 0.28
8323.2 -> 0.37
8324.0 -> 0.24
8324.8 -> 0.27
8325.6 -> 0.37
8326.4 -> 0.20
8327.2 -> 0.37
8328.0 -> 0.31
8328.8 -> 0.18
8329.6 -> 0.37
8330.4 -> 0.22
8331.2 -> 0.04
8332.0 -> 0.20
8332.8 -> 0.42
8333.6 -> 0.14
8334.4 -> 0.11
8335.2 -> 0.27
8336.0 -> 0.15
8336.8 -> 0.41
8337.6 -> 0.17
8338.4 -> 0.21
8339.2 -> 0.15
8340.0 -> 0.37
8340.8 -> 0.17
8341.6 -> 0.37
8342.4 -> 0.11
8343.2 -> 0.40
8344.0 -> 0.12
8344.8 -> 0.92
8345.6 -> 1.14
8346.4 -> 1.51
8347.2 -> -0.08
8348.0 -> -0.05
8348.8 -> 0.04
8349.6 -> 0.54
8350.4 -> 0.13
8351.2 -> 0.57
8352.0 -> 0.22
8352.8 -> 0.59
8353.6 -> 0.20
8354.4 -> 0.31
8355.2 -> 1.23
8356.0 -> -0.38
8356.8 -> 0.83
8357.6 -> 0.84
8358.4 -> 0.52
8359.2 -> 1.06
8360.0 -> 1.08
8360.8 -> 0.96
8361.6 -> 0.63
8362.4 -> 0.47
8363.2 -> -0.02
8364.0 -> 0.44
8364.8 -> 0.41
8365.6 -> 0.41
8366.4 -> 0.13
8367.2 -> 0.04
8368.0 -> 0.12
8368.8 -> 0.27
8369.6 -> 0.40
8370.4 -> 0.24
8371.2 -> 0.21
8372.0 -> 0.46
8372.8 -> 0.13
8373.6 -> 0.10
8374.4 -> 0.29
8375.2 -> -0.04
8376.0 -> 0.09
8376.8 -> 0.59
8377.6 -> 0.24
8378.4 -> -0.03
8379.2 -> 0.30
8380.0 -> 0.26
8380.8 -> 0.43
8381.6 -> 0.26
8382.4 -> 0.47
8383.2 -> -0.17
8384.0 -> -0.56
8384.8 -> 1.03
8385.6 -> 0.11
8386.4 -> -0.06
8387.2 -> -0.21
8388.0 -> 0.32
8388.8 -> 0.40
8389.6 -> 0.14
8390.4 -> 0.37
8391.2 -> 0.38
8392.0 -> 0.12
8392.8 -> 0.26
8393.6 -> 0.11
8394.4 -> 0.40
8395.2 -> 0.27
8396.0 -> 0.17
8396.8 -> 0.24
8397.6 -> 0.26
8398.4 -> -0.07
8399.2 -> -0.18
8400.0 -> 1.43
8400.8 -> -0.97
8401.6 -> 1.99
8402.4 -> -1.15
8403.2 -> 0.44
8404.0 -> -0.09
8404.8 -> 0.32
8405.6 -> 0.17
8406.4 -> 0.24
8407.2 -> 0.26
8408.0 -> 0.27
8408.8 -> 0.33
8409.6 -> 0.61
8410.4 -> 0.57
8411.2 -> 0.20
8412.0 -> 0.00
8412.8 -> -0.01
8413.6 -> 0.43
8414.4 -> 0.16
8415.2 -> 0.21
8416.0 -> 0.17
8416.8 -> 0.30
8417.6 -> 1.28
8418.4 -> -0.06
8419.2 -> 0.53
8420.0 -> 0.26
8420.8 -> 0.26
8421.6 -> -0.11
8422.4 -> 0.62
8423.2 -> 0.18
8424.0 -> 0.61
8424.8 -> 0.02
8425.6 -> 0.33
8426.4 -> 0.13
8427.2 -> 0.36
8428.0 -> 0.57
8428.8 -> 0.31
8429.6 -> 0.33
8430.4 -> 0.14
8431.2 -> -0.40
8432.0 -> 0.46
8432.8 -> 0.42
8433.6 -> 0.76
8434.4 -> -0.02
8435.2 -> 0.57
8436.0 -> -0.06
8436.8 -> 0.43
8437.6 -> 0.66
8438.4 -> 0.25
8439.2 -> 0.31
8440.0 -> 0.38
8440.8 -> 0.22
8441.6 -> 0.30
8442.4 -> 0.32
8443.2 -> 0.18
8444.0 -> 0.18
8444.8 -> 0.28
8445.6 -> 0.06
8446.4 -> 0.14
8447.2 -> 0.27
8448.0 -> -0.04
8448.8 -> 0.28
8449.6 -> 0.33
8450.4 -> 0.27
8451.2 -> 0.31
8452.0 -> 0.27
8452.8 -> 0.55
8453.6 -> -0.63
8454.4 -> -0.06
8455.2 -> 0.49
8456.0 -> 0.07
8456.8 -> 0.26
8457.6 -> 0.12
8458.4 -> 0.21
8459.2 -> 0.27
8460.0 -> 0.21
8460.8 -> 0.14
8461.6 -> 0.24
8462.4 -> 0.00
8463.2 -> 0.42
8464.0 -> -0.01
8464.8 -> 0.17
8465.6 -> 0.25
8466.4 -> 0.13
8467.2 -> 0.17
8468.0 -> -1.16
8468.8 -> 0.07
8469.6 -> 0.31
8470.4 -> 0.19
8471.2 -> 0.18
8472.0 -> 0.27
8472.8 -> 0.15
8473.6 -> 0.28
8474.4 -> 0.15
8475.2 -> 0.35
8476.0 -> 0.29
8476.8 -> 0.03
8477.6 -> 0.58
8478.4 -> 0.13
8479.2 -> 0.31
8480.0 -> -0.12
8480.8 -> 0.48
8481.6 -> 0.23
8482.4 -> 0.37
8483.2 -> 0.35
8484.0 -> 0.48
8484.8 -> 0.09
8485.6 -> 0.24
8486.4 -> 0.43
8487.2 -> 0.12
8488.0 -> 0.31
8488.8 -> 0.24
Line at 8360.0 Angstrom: H-gamma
